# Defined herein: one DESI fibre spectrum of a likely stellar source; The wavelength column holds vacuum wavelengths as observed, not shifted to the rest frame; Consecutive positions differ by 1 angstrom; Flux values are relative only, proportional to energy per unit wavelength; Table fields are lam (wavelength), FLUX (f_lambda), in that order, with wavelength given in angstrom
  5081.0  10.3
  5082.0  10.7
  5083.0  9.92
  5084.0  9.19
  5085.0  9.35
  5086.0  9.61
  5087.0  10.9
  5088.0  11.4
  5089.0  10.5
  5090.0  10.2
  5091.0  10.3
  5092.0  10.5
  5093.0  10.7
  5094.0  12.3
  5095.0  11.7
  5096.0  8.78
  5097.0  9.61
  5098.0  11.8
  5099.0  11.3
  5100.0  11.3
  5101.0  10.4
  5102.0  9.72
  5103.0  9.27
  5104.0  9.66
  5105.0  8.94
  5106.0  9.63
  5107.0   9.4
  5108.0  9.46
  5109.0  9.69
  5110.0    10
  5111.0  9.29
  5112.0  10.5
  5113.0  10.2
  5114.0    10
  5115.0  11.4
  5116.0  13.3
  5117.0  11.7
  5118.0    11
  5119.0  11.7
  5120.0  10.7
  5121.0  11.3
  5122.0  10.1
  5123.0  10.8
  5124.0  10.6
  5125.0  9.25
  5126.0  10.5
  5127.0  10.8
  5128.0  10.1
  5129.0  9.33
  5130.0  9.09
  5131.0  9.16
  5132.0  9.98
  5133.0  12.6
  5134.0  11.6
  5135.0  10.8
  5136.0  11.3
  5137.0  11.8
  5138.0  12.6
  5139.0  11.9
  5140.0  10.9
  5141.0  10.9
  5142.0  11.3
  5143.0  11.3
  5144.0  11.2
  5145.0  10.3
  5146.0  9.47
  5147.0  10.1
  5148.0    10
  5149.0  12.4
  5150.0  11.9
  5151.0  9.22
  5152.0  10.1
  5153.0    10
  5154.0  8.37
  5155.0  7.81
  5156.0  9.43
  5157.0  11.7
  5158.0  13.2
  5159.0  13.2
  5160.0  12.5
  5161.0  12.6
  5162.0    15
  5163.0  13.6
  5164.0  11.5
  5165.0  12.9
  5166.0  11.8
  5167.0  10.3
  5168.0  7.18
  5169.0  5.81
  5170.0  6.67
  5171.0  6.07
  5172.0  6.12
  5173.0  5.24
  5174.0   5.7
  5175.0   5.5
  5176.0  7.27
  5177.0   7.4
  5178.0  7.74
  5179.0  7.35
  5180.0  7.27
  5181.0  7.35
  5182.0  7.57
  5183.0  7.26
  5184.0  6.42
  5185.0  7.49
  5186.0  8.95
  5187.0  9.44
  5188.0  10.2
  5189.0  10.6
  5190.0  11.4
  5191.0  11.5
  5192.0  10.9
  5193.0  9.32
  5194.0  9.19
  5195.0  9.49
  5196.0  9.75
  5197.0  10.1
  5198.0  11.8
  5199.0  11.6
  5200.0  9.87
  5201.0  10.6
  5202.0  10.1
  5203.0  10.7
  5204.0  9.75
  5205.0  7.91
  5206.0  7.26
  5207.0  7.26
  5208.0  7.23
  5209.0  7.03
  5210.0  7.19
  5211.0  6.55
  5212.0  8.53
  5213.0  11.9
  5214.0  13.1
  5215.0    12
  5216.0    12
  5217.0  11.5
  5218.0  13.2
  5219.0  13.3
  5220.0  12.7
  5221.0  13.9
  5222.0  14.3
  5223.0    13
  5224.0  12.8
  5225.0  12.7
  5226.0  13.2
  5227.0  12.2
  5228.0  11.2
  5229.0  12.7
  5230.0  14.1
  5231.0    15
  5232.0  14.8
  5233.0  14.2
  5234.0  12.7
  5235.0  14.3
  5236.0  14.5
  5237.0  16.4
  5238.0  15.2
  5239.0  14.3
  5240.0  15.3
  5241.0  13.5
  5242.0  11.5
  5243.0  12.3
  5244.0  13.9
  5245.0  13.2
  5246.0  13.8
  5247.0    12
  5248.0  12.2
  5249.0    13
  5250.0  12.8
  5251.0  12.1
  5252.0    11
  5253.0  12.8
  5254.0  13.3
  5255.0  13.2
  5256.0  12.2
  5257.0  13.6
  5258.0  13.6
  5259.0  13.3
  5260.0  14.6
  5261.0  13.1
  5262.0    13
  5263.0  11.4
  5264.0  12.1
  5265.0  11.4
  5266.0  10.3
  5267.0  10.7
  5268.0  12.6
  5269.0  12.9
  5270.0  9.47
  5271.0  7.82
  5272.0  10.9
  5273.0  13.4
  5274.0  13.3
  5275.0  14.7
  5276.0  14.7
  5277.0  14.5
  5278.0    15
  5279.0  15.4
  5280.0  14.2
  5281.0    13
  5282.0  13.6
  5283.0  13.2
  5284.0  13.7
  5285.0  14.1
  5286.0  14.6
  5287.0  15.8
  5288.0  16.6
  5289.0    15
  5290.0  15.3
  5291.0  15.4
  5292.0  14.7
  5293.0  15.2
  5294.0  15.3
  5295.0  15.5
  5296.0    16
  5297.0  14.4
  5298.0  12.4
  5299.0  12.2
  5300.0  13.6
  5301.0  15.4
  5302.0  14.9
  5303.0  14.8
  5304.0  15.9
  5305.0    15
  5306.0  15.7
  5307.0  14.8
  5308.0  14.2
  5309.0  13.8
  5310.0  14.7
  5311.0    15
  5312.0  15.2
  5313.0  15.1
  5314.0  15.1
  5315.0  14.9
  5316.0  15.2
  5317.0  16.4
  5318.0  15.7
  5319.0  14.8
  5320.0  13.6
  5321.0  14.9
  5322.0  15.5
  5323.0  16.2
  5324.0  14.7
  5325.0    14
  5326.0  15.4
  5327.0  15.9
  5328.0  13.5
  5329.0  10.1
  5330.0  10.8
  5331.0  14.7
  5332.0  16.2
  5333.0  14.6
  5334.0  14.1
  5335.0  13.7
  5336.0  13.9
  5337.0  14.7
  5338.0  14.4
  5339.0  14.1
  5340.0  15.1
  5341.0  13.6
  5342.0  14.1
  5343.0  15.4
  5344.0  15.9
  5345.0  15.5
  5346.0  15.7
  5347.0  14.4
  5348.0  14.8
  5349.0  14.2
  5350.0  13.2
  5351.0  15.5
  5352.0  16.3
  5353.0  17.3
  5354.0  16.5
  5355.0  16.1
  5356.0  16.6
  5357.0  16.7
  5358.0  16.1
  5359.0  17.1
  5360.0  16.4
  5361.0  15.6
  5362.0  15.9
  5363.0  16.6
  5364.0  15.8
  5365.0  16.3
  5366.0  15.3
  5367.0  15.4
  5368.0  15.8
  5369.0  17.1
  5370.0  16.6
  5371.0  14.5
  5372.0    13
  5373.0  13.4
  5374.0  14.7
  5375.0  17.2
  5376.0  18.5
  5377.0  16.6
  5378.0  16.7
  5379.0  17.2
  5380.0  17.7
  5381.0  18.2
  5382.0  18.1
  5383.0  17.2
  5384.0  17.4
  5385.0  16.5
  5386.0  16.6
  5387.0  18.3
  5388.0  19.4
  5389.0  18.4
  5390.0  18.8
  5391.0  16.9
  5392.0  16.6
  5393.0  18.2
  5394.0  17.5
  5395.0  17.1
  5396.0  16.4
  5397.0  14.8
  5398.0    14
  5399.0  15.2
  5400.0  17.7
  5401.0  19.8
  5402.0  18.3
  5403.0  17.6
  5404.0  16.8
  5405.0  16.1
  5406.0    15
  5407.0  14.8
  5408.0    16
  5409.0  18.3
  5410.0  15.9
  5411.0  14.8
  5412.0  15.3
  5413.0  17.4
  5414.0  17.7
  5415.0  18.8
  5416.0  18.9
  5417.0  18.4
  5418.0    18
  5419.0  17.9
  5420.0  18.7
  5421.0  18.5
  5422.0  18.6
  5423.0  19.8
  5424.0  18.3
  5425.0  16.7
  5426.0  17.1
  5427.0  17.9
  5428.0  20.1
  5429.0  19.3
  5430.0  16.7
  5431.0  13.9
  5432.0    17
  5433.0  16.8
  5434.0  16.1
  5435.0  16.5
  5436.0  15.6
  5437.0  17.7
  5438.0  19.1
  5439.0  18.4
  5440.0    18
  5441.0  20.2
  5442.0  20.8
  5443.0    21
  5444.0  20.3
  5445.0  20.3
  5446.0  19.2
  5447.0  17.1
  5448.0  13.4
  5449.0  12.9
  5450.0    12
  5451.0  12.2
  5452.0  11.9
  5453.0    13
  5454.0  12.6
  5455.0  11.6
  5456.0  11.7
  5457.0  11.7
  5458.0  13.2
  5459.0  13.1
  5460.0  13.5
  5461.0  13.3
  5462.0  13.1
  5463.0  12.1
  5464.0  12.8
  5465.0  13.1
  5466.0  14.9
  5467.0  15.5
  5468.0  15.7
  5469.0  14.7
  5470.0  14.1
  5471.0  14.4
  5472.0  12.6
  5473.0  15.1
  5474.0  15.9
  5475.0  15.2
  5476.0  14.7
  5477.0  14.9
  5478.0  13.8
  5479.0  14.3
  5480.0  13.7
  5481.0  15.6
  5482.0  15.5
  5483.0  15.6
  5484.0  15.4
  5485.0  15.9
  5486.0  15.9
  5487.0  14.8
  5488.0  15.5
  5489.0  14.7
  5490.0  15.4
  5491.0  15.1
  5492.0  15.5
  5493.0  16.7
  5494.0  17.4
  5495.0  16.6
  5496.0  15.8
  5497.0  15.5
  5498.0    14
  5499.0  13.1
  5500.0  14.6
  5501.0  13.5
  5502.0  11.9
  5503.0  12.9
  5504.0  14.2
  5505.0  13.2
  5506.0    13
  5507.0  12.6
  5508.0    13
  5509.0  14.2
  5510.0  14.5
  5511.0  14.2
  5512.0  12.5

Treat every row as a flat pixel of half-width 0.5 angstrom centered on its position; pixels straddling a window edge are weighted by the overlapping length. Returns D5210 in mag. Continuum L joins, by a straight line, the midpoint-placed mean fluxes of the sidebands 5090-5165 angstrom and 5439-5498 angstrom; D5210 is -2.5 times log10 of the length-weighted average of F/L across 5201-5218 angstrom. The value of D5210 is 0.23 mag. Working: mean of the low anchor 10.8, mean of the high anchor 15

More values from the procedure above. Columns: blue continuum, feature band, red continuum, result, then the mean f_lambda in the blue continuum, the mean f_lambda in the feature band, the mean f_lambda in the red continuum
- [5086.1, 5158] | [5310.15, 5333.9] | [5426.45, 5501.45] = -0.10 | 10.5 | 14.7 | 15.3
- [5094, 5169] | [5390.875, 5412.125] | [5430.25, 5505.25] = -0.16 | 10.7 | 16.5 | 15.1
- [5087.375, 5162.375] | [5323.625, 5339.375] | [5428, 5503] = -0.05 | 10.7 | 14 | 15.2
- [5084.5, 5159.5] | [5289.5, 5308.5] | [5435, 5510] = -0.16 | 10.6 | 14.8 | 14.9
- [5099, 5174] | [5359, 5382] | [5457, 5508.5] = -0.23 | 10.4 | 16.2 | 14.4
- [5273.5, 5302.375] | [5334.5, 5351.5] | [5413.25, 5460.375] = 0.05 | 14.5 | 14.6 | 16.7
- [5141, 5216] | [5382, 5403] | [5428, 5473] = -0.22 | 9.54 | 17.3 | 15.3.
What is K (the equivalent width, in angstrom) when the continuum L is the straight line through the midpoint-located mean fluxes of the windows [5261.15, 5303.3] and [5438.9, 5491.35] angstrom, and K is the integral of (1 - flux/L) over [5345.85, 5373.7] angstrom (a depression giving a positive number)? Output -2.91 angstrom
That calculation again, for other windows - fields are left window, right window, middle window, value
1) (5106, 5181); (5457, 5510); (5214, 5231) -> -2.7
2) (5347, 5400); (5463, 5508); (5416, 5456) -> -4.0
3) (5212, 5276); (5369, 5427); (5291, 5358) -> 1.0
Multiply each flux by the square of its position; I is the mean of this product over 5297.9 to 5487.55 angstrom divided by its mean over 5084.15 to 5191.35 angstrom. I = 1.73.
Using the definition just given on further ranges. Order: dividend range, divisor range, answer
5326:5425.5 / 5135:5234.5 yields 1.69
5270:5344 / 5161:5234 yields 1.49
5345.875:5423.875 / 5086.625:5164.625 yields 1.71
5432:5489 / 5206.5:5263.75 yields 1.31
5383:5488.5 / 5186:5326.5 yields 1.33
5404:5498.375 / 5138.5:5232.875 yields 1.71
